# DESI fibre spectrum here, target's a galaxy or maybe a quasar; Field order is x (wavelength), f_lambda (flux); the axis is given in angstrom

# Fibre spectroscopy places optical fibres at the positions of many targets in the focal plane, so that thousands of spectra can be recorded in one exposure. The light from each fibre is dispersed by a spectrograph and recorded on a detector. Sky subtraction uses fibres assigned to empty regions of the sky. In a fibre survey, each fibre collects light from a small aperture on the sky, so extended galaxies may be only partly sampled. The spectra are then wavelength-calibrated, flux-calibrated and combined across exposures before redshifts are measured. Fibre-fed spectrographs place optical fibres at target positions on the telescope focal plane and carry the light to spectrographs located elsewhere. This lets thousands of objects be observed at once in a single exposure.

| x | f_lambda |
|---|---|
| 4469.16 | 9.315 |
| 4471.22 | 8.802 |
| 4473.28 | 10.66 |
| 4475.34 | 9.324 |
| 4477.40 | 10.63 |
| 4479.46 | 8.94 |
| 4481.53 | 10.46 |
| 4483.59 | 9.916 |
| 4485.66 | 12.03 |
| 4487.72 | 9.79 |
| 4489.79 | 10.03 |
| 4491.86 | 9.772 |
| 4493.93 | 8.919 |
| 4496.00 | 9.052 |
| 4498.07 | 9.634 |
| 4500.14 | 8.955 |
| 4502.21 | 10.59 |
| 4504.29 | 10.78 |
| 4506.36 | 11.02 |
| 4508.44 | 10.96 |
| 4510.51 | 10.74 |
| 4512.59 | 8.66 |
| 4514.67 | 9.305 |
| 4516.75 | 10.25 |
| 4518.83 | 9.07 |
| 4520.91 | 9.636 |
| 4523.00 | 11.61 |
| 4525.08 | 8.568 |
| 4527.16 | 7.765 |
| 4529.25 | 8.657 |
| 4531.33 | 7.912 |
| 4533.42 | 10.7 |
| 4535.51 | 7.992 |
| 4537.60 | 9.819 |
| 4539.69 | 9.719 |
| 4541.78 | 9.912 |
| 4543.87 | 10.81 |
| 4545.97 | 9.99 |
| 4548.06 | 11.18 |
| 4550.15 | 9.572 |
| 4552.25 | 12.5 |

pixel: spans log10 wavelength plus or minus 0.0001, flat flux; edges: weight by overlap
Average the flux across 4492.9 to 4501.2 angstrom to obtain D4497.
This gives 9.15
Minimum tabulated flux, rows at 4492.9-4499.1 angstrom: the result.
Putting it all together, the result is 8.919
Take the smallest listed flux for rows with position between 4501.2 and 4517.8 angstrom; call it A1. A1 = 8.66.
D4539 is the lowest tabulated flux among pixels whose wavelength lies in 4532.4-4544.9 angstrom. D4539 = 7.992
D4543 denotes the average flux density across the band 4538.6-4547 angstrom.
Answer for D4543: 10.1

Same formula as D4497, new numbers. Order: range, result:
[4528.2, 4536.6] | 8.82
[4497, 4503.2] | 9.73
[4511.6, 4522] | 9.39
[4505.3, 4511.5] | 10.9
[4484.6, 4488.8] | 10.9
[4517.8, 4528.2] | 9.33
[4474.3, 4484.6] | 9.86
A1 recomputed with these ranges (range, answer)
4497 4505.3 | 8.955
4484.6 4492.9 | 9.772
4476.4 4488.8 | 8.94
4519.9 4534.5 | 7.765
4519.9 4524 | 9.636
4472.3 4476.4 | 9.324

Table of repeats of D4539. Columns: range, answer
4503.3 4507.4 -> 10.78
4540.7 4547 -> 9.912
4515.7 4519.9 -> 9.07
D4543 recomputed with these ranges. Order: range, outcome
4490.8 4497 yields 9.25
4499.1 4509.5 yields 10.5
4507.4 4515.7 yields 9.92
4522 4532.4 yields 8.9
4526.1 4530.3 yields 8.22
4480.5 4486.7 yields 10.8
